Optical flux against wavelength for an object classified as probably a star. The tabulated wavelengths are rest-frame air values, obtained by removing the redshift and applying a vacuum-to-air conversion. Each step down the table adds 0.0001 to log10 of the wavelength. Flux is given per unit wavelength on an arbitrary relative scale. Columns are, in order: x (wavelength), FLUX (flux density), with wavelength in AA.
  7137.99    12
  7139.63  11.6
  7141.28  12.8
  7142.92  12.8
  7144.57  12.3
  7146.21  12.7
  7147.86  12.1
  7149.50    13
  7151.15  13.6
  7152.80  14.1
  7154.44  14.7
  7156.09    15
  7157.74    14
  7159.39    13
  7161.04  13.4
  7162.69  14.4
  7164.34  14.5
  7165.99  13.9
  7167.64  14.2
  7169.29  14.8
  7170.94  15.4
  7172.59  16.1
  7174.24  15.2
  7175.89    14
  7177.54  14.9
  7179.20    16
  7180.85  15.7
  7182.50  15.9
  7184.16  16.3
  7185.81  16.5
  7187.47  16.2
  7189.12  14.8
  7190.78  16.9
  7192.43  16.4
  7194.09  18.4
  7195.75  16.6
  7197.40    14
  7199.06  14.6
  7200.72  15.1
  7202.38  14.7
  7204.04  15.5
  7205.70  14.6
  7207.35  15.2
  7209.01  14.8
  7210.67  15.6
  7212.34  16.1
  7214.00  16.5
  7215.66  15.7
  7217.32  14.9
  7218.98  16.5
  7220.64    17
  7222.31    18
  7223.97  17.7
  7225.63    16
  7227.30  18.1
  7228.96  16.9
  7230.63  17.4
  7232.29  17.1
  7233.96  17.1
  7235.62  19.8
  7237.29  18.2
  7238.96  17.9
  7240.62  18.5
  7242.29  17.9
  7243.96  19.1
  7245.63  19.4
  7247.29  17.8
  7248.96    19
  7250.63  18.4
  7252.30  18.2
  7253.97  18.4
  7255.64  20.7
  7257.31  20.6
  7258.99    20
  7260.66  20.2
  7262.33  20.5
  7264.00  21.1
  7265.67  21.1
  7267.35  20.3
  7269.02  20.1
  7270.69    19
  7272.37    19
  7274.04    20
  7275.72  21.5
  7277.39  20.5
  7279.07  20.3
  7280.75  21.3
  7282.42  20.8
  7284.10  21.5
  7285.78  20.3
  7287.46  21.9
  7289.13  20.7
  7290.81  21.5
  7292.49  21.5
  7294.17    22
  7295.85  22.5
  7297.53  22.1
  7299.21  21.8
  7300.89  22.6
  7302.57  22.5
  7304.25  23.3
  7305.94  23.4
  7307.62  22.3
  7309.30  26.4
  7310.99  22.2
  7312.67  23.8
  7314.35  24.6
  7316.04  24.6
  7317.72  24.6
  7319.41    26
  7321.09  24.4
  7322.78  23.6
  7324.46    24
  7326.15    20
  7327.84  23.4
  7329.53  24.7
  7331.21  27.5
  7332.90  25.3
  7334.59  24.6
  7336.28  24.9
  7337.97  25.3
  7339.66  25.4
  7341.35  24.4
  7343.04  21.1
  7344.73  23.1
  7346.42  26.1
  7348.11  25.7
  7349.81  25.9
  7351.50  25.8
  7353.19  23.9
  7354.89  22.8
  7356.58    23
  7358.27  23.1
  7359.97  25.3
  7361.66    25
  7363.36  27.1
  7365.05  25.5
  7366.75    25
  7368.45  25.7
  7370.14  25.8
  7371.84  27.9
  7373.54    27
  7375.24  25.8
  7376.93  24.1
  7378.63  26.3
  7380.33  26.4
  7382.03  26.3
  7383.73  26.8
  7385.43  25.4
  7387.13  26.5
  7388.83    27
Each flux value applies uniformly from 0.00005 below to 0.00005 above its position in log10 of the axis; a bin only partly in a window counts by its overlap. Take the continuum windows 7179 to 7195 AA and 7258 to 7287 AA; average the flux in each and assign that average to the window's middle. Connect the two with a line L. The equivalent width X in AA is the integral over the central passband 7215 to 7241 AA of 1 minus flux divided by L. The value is 1.5 AA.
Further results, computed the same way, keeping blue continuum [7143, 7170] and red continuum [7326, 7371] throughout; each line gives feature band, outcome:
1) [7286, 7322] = -1.4 AA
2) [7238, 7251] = 0.2 AA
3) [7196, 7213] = 1.4 AA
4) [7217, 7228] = 0.3 AA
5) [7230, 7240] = 0.1 AA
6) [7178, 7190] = -0.5 AA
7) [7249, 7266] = -0.3 AA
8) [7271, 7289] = 0.1 AA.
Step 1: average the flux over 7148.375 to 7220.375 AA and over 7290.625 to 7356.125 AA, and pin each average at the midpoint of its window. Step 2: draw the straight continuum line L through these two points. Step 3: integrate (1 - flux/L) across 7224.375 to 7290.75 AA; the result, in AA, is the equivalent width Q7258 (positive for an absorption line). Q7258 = 1.1 AA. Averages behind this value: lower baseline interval 15.2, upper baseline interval 23.9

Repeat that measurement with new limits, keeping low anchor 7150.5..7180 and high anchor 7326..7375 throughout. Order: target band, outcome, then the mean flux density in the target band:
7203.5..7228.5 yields 1.74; 16.2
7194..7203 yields 0.56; 15.3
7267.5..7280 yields 0.32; 20.1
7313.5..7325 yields -0.69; 24.6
